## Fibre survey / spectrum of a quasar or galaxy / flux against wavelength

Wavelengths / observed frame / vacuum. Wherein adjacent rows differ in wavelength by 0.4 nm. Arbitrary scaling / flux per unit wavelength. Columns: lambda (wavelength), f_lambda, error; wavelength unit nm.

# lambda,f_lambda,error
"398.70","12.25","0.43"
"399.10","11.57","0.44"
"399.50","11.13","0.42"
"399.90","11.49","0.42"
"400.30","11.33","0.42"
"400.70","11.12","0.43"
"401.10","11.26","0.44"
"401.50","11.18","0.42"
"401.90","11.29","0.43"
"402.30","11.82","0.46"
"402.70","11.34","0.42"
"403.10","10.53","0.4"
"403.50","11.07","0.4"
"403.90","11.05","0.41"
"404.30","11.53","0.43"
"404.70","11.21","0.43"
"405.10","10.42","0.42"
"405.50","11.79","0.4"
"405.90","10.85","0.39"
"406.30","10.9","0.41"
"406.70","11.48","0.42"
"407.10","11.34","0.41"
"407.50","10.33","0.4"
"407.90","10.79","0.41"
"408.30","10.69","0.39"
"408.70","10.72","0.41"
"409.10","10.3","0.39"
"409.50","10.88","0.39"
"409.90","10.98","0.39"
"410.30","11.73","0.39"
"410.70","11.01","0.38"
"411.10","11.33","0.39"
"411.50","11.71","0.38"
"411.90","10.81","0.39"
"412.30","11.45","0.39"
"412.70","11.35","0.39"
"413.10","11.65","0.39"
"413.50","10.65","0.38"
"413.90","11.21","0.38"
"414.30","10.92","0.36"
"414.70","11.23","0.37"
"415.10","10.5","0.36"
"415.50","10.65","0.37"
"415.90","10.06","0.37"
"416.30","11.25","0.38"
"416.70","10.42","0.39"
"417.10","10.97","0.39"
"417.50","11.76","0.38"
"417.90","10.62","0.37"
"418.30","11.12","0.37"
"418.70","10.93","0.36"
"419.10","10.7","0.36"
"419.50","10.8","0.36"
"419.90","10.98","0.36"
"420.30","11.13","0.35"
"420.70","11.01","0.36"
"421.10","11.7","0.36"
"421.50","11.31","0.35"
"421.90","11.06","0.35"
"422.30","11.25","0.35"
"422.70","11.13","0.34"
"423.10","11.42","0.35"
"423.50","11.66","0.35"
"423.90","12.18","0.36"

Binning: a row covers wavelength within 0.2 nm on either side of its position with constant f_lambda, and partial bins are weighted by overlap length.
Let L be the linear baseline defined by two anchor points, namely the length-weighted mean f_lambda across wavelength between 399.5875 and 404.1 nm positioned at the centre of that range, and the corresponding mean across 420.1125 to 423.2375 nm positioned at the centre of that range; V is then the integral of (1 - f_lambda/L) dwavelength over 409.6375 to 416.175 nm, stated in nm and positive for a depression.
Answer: 0.09 nm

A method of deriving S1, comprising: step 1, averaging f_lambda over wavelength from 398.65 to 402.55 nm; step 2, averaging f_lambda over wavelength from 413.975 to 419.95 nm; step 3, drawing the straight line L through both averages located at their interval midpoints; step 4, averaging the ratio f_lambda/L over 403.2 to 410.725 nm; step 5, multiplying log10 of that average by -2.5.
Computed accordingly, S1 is 0.02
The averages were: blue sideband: 11.4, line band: 11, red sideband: 10.9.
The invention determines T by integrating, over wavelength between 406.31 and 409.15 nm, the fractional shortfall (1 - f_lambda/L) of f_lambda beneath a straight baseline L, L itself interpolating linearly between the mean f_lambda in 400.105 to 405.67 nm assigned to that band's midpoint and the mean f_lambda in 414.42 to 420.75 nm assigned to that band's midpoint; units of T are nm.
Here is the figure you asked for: 0.07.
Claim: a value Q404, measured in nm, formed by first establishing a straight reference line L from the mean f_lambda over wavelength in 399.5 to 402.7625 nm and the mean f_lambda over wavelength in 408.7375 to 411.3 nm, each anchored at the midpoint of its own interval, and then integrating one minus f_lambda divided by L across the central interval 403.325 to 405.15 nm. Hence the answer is 0.02 nm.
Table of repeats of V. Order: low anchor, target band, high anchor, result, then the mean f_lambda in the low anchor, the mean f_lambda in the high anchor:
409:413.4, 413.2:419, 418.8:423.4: 0.149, 11.2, 11.1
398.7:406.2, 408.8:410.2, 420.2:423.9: 0.061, 11.2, 11.3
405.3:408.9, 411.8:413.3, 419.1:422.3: -0.042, 11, 11.1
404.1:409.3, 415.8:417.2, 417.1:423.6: 0.050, 10.9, 11.1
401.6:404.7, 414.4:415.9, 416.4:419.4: 0.039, 11.2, 10.9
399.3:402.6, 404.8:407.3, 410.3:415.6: 0.026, 11.3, 11.1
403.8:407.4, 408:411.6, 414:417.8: 0.007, 11.2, 10.9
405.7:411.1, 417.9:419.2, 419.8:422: 0.032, 10.9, 11.2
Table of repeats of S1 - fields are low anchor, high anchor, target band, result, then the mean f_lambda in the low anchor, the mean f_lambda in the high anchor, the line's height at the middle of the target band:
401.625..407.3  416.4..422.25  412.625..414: -0.01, 11.2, 11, 11.1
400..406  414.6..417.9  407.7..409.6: 0.04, 11.2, 10.8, 11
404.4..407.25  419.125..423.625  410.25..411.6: -0.02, 11.2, 11.2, 11.2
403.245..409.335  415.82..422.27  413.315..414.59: 0.00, 11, 11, 11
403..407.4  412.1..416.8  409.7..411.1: -0.02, 11.1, 11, 11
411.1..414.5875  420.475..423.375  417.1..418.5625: 0.01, 11.2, 11.3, 11.3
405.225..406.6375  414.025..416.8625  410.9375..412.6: -0.04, 11.2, 10.7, 10.9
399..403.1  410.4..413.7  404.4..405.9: 0.02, 11.3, 11.3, 11.3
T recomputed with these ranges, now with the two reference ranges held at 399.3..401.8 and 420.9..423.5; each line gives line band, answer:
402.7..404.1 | 0.04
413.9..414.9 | 0.02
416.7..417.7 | 0.01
